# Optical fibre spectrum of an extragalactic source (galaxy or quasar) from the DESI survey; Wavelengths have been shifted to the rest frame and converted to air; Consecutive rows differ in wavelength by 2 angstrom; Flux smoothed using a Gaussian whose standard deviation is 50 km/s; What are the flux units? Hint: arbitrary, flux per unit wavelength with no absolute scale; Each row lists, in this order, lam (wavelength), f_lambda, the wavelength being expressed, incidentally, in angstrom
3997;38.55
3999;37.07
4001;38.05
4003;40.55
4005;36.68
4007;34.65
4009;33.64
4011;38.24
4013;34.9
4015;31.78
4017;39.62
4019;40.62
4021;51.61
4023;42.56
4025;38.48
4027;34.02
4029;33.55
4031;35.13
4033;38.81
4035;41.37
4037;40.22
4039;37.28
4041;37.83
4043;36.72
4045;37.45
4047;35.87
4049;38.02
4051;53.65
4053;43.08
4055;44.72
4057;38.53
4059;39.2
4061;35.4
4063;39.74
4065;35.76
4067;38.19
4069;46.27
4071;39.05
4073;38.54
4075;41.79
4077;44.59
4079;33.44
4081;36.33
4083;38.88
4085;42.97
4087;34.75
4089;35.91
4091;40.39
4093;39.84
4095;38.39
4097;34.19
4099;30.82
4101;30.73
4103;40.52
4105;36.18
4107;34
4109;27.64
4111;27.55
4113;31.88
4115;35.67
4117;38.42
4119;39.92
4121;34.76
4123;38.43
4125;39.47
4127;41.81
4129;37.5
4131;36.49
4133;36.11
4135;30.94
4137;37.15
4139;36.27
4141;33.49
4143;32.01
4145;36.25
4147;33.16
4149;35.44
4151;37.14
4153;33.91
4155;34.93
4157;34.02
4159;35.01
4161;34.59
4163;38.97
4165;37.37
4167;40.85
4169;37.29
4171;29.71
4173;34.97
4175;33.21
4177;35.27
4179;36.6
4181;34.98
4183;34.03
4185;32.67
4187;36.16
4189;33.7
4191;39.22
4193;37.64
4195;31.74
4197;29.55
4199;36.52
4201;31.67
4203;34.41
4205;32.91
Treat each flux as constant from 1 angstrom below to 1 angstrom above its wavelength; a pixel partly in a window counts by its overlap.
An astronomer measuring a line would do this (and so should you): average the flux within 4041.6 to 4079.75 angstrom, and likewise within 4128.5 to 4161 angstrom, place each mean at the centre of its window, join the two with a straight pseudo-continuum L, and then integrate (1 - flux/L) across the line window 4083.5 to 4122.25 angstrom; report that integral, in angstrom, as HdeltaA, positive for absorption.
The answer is 2.0 angstrom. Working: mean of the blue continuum 40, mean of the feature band 35.6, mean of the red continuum 34.9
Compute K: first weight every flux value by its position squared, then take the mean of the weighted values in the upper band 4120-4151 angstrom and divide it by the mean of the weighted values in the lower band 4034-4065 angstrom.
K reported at 0.94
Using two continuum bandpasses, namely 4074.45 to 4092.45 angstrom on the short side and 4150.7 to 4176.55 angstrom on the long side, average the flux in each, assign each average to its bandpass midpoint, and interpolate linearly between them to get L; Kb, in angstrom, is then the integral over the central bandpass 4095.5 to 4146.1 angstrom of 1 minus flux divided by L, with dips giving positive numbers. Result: 2.8 angstrom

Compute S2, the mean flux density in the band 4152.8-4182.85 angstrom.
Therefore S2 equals 35.4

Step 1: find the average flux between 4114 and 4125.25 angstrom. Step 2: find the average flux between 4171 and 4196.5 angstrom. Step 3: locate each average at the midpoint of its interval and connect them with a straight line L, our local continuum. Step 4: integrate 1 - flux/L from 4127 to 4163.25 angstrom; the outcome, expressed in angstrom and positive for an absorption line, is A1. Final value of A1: 1.2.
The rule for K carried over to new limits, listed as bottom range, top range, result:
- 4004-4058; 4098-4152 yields 0.95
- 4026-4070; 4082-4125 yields 0.94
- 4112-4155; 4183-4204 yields 0.98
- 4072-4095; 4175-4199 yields 0.94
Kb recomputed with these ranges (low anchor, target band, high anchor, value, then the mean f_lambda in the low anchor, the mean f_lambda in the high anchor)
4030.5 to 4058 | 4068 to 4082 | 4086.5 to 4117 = -1.1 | 40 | 34.7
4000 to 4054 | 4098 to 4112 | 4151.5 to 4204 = 1.6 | 38.7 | 35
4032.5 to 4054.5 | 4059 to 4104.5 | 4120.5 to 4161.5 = 0.5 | 40.2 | 35.7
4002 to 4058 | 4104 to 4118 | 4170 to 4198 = 1.3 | 38.9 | 34.2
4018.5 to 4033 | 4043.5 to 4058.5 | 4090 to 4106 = -1.2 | 39.3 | 36.4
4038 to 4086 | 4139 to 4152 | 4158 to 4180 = 0.7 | 39.7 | 35.8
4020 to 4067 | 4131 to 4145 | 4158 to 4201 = 0.7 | 39.5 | 35.2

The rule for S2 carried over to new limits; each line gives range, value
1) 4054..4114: 37.2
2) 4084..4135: 36.1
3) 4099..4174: 35.4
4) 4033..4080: 39.8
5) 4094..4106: 35.1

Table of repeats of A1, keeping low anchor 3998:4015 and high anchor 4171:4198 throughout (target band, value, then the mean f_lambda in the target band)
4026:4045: -0.6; 37.2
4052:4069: -1.9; 39.7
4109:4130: -0.6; 36.1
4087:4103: -0.3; 36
